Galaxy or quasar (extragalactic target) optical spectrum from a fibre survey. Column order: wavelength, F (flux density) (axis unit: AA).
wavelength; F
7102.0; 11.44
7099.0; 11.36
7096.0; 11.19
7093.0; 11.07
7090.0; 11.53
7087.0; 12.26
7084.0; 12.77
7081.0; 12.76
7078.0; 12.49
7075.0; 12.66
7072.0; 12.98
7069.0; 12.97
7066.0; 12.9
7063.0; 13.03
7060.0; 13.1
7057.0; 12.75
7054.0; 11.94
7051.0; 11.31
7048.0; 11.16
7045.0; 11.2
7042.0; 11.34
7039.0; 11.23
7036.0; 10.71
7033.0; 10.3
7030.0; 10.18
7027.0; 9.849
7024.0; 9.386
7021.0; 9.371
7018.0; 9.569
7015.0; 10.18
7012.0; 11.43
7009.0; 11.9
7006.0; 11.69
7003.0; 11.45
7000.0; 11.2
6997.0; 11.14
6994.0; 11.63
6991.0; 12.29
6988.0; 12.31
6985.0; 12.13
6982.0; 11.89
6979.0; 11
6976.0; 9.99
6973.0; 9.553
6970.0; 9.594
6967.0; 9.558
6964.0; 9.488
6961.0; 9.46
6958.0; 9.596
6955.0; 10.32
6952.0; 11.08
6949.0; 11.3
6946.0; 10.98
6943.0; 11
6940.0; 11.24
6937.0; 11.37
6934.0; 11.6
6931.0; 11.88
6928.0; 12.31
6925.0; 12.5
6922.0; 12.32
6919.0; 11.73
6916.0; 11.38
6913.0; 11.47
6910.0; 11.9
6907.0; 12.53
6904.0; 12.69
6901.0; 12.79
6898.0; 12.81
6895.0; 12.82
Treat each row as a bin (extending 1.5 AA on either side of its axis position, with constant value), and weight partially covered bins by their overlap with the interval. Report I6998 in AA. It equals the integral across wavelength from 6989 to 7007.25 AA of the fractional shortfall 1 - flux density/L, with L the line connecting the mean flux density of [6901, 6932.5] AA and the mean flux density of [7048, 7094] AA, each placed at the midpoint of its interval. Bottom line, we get 1.0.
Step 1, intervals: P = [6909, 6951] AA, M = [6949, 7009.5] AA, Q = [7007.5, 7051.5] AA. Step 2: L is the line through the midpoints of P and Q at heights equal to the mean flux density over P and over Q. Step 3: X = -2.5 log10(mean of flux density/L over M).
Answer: 0.024 mag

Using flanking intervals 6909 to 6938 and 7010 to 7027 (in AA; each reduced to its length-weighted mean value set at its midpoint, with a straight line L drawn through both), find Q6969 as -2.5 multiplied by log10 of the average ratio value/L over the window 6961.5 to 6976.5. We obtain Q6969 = 0.15 mag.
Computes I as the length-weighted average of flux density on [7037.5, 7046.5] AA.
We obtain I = 11.3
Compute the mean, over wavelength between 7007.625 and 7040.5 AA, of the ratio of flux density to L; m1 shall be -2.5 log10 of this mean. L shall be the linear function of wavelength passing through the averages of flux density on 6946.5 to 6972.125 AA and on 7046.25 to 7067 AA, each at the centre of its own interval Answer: 0.12 mag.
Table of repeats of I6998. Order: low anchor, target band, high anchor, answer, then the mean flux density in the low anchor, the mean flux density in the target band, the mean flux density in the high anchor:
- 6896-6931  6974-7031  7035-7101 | 5.4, 12.2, 11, 12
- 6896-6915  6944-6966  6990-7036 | 2.5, 12.4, 10.3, 10.8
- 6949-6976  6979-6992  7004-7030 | -2.4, 9.92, 12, 10.4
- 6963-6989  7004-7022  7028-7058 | 0.3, 10.6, 10.7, 11.2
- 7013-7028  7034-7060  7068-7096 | -1.6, 9.72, 11.5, 12.3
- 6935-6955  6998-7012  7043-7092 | 0.2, 11.1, 11.5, 12.3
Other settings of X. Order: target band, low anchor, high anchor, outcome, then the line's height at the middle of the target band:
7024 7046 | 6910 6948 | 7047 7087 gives 0.17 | 12.3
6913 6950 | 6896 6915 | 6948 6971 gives -0.04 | 11.2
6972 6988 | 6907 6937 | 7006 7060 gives 0.03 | 11.4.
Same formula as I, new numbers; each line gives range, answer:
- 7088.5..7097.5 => 11.3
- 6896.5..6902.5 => 12.8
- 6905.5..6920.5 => 11.8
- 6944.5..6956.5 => 10.9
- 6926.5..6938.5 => 11.8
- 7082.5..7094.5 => 11.9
